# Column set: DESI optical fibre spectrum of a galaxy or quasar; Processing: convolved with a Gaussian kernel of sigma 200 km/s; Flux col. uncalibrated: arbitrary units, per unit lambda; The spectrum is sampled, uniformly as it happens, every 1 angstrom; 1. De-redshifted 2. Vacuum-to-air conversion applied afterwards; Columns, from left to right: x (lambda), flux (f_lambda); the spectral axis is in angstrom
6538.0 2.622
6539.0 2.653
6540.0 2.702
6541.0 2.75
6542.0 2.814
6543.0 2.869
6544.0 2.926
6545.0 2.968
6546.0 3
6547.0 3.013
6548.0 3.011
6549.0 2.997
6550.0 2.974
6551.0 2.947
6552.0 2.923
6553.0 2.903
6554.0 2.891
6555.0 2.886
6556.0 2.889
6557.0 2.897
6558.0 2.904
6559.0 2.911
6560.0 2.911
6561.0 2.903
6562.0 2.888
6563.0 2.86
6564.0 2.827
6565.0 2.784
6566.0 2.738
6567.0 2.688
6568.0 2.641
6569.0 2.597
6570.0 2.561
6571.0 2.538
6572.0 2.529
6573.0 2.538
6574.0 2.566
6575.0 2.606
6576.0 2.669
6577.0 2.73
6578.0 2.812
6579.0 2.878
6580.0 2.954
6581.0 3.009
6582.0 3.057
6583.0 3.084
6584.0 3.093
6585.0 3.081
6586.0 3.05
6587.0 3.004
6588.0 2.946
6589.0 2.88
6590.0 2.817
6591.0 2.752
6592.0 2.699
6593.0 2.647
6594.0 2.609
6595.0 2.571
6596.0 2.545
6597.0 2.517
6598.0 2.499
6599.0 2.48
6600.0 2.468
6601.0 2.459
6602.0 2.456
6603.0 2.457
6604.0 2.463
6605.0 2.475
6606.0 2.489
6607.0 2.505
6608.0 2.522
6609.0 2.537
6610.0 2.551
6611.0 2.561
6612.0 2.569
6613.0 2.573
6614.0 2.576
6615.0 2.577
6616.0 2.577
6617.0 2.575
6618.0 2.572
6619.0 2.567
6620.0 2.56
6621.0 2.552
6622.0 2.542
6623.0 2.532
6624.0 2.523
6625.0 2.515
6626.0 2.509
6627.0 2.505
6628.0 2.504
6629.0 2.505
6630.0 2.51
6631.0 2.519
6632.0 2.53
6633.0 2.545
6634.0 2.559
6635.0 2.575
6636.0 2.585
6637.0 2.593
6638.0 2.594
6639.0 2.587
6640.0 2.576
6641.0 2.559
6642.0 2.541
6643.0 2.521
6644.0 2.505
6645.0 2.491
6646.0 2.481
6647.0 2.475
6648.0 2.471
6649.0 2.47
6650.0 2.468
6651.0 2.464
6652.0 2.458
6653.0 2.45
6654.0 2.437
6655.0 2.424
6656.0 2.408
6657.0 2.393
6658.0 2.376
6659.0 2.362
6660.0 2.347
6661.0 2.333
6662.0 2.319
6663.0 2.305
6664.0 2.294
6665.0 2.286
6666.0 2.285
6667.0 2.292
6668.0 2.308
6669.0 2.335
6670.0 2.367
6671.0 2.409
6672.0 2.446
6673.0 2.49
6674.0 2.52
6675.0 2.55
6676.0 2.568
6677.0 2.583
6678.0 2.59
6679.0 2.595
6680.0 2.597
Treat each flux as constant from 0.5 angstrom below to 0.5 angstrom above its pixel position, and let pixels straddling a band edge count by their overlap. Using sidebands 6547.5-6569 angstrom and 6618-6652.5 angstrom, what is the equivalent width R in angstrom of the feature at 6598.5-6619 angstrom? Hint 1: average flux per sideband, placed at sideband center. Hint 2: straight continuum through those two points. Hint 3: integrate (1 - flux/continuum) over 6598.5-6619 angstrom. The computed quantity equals 0.9 angstrom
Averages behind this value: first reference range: 2.87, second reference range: 2.53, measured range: 2.52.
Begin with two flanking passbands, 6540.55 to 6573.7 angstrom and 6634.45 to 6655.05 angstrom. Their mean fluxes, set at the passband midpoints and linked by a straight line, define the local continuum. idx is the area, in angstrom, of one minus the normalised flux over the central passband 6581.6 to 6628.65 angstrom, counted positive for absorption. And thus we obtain 0.5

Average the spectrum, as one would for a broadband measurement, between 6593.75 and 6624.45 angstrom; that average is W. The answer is 2.53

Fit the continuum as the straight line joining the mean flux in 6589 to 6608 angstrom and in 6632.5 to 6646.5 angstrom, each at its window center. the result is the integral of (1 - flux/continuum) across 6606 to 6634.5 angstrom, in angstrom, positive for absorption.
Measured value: 0.2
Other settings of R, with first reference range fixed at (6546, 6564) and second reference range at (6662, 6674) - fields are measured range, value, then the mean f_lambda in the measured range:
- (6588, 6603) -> 0.62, 2.61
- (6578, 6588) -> -0.82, 3.01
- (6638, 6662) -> -0.16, 2.46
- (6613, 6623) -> 0.15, 2.57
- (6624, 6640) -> -0.05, 2.54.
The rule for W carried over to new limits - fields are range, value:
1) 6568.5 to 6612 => 2.68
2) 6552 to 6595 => 2.81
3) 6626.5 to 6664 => 2.48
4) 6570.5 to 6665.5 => 2.58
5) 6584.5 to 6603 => 2.69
